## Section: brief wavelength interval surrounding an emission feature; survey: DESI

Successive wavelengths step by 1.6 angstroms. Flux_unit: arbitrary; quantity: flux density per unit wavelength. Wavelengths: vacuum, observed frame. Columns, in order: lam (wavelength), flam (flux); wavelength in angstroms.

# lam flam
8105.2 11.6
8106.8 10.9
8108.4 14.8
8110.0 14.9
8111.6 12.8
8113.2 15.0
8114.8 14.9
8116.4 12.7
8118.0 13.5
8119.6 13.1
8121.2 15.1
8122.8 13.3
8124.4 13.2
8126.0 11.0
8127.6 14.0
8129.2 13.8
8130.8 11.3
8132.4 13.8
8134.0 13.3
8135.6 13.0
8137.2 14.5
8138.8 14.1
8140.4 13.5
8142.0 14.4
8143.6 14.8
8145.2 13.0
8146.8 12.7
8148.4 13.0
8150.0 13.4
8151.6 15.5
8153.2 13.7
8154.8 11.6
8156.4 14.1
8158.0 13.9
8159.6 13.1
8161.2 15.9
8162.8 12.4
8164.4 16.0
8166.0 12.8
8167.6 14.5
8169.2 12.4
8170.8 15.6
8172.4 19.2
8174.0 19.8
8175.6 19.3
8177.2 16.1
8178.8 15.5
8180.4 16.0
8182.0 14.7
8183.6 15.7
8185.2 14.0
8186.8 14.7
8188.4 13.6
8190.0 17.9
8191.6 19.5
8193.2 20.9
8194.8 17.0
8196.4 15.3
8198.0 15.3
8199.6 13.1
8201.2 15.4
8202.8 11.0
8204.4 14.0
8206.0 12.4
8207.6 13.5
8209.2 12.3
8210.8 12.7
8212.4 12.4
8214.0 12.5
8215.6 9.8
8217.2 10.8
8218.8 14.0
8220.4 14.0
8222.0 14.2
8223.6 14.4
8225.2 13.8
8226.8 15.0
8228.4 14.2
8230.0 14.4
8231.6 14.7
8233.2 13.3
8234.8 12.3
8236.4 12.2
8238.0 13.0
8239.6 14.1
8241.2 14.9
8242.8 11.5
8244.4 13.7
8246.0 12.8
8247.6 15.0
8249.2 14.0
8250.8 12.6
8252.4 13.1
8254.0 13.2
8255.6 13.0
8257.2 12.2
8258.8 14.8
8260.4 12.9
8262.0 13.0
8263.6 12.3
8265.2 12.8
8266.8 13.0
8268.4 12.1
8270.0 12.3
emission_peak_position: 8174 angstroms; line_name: [S II] 6716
